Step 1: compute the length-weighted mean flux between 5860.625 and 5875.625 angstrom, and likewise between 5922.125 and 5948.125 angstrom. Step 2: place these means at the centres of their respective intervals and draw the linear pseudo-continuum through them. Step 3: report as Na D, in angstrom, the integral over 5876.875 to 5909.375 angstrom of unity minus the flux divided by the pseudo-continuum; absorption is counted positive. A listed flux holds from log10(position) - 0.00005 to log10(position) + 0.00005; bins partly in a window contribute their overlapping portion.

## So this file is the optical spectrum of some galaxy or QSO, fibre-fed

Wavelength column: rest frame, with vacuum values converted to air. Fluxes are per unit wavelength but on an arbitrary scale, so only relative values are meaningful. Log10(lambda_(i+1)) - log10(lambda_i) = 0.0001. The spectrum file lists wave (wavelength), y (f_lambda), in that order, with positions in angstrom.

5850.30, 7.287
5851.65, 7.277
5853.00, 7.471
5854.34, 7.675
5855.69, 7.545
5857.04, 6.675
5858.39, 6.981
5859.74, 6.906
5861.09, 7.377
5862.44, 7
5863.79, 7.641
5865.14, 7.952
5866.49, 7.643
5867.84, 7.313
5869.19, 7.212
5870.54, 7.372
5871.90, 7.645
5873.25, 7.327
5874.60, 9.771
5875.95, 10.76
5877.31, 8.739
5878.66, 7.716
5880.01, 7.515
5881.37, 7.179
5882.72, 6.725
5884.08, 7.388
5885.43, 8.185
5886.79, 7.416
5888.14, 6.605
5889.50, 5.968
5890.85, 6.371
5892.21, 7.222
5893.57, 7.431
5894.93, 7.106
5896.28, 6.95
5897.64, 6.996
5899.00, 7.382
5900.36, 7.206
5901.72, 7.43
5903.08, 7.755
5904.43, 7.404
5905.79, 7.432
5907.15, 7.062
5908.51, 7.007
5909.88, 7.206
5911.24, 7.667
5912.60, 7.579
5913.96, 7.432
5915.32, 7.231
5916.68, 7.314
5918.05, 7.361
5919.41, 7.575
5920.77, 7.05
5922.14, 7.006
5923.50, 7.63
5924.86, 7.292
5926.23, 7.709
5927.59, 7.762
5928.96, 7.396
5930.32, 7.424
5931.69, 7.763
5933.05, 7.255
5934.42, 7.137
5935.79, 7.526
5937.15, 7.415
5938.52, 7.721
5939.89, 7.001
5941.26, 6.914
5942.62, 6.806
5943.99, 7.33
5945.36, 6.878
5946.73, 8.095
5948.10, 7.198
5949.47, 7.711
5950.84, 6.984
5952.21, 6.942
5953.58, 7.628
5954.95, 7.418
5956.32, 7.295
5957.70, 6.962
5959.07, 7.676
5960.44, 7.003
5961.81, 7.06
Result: 1.5 angstrom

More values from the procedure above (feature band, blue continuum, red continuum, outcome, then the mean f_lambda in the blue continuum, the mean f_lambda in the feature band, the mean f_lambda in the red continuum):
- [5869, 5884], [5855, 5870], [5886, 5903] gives -1.7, 7.3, 7.99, 7.04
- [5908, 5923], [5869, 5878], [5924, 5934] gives 0.8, 8.47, 7.32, 7.51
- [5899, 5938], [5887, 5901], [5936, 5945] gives -1.7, 6.94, 7.4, 7.21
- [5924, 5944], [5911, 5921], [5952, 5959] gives 0.0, 7.41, 7.37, 7.3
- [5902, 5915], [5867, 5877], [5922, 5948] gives 0.6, 8.21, 7.39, 7.38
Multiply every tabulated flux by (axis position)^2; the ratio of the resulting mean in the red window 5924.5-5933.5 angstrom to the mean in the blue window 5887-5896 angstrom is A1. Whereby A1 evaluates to 1.1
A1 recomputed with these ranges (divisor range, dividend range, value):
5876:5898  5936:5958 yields 1.01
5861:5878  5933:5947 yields 0.93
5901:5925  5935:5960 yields 1.00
